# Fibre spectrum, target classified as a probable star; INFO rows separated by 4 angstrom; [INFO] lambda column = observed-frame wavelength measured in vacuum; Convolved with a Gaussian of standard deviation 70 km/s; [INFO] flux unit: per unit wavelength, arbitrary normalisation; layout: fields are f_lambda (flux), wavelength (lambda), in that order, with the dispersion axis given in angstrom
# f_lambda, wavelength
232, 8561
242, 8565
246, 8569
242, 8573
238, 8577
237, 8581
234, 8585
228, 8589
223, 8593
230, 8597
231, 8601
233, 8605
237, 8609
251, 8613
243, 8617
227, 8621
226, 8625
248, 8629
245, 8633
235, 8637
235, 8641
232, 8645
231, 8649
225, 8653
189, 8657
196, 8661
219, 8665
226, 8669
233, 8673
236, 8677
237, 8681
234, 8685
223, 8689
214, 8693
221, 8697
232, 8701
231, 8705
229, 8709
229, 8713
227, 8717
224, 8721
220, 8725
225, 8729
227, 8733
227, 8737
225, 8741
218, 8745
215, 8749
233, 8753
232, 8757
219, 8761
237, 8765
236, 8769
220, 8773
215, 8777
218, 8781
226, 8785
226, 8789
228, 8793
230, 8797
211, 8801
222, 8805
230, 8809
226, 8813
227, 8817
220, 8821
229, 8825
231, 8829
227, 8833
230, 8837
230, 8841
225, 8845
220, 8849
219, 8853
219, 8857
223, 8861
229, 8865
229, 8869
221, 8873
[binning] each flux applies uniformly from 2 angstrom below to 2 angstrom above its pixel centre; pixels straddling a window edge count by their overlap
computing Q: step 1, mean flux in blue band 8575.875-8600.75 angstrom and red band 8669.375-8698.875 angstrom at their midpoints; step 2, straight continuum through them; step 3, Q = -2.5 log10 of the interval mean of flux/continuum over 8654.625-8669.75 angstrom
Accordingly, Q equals 0.11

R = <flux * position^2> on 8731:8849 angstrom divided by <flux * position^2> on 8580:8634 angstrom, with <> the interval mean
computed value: 1.00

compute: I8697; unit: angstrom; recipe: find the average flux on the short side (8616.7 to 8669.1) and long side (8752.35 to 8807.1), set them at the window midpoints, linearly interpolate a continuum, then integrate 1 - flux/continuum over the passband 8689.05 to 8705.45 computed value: 0.2 angstrom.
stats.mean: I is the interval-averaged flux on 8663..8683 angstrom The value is 230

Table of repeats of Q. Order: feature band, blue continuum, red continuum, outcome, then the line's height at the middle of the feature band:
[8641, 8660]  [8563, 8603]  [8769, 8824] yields 0.057 mag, 231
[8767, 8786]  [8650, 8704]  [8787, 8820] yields 0.007 mag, 224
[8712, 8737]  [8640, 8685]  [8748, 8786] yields -0.003 mag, 225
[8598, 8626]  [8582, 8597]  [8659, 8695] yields -0.036 mag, 228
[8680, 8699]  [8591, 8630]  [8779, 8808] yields 0.021 mag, 230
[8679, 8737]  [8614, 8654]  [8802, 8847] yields 0.025 mag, 232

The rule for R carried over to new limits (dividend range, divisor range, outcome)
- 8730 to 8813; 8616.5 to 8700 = 1.02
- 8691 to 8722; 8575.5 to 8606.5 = 1.00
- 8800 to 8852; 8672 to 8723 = 1.02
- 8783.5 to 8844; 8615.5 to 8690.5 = 1.03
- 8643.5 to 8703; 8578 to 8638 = 0.96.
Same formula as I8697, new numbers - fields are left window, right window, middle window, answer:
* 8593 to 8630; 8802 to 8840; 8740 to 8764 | 0.5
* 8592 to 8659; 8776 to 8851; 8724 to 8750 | 0.6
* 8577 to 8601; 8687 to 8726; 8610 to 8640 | -1.3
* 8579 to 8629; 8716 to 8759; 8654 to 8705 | 1.5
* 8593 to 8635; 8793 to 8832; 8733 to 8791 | 0.8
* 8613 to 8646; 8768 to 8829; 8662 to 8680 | 0.5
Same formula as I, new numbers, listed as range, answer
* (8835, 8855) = 225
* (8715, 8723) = 226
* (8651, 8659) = 207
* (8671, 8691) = 233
